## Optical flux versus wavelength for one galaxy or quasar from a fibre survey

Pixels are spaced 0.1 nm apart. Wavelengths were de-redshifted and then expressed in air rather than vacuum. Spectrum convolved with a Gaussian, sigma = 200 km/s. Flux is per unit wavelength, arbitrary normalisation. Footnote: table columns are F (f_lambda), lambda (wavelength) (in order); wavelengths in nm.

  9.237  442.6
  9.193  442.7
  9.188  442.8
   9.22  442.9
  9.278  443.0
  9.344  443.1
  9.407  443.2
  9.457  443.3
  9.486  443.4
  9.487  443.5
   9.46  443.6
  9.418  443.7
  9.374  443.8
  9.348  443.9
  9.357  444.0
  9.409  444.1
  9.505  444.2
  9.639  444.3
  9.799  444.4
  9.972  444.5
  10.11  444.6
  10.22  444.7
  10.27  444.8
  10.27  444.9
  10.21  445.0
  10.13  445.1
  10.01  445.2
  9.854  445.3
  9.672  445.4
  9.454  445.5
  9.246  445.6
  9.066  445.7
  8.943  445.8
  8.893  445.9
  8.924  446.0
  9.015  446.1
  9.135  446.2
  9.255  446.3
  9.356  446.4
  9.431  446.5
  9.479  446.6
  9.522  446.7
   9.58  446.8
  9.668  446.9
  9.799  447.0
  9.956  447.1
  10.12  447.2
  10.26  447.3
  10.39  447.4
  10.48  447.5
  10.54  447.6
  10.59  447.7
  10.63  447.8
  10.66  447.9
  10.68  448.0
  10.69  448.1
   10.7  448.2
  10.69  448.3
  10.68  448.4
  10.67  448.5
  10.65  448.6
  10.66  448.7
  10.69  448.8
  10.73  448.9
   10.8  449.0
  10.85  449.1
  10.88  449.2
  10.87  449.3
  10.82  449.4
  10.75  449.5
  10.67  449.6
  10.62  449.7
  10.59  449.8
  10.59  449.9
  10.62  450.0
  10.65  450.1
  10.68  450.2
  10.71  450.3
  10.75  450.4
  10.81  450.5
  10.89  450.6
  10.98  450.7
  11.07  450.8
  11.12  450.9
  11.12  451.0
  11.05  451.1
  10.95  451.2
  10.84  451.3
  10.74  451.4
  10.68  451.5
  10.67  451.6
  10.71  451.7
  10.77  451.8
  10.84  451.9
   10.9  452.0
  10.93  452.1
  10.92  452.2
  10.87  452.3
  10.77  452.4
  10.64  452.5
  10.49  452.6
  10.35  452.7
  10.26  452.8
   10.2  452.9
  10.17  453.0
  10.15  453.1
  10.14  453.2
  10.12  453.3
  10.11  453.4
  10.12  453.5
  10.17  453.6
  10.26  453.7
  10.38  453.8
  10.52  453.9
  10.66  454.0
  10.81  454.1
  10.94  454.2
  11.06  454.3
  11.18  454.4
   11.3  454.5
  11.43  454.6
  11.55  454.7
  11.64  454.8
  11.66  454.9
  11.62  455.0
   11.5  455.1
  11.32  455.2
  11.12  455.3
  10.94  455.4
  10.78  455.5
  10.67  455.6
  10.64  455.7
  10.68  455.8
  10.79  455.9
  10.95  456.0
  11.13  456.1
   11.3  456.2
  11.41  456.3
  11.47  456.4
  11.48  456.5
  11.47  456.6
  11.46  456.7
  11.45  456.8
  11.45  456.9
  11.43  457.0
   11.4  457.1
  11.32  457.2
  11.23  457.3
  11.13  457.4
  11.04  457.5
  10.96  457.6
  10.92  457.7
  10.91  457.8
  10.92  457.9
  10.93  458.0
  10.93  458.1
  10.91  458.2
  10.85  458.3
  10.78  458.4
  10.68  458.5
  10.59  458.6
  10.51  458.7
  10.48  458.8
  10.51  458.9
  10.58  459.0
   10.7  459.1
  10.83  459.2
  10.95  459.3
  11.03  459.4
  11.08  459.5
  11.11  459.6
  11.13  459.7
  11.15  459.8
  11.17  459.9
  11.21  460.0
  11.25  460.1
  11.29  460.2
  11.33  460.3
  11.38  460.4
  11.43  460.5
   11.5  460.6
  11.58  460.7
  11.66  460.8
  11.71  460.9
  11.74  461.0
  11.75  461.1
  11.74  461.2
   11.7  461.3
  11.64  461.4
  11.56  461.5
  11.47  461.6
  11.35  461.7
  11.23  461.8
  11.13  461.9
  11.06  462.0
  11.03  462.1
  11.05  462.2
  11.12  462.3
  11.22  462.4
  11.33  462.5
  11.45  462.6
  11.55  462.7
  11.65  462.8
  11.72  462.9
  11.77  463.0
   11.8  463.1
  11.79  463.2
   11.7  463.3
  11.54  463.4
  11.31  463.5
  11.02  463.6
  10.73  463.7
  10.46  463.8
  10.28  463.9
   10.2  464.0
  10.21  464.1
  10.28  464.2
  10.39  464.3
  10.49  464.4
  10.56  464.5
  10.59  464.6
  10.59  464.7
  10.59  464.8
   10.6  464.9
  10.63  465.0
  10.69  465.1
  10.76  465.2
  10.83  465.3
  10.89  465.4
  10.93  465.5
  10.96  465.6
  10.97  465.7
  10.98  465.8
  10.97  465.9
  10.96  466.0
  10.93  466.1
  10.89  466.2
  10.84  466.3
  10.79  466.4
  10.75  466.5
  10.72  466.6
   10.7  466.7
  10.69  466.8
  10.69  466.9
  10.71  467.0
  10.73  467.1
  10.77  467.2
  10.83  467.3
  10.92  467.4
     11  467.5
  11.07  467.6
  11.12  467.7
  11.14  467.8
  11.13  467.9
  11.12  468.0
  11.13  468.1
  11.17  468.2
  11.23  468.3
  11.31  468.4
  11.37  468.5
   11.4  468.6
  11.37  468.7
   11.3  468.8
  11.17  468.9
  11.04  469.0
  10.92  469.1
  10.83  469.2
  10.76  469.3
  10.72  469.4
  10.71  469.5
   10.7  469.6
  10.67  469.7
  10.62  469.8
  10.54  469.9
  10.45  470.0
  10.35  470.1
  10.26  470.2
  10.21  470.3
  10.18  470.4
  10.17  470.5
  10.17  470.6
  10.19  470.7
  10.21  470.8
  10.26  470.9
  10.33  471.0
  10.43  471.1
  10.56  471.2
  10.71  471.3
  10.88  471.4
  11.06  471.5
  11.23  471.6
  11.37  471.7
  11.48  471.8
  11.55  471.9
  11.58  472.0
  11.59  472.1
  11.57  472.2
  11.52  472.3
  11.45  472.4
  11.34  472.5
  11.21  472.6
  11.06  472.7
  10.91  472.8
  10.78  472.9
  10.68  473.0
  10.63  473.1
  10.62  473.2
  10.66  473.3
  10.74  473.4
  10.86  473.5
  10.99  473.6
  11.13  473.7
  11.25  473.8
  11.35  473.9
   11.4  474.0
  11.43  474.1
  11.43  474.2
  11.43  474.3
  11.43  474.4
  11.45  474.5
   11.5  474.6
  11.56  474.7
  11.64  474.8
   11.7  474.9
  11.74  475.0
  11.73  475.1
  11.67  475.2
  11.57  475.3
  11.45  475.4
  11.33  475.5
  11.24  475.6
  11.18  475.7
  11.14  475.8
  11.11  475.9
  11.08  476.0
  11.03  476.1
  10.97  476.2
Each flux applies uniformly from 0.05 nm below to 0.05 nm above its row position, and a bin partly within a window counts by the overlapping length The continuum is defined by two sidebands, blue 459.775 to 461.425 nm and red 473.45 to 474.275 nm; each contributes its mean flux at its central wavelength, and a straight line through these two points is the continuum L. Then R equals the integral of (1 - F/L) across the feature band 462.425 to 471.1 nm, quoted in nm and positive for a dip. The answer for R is 0.40 nm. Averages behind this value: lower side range 11.5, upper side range 11.2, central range 10.9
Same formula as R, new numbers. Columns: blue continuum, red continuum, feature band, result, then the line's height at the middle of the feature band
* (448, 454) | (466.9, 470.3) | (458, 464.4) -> -0.199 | 10.8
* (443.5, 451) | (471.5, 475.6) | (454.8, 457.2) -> -0.160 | 10.5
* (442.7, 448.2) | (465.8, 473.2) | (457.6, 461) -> -0.212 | 10.4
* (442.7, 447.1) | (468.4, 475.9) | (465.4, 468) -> -0.039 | 10.7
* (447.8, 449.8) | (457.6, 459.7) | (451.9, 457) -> -0.054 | 10.8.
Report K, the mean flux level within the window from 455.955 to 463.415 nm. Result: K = 11.2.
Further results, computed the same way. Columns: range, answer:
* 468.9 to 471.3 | 10.5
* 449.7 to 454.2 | 10.6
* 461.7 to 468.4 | 11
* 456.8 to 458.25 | 11.1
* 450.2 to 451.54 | 10.9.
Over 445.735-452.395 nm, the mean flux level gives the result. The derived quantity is 10.4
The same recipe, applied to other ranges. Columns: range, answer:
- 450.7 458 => 10.9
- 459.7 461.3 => 11.5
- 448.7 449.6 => 10.8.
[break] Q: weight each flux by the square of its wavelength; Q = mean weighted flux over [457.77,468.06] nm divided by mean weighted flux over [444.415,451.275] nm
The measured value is 1.1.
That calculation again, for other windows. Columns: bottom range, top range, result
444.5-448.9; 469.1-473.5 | 1.20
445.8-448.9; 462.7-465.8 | 1.17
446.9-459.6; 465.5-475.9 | 1.10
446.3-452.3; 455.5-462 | 1.10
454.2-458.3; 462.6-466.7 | 1.01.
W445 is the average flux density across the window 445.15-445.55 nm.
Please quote 9.75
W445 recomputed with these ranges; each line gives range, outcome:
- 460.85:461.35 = 11.7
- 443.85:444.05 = 9.35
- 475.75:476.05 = 11.1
